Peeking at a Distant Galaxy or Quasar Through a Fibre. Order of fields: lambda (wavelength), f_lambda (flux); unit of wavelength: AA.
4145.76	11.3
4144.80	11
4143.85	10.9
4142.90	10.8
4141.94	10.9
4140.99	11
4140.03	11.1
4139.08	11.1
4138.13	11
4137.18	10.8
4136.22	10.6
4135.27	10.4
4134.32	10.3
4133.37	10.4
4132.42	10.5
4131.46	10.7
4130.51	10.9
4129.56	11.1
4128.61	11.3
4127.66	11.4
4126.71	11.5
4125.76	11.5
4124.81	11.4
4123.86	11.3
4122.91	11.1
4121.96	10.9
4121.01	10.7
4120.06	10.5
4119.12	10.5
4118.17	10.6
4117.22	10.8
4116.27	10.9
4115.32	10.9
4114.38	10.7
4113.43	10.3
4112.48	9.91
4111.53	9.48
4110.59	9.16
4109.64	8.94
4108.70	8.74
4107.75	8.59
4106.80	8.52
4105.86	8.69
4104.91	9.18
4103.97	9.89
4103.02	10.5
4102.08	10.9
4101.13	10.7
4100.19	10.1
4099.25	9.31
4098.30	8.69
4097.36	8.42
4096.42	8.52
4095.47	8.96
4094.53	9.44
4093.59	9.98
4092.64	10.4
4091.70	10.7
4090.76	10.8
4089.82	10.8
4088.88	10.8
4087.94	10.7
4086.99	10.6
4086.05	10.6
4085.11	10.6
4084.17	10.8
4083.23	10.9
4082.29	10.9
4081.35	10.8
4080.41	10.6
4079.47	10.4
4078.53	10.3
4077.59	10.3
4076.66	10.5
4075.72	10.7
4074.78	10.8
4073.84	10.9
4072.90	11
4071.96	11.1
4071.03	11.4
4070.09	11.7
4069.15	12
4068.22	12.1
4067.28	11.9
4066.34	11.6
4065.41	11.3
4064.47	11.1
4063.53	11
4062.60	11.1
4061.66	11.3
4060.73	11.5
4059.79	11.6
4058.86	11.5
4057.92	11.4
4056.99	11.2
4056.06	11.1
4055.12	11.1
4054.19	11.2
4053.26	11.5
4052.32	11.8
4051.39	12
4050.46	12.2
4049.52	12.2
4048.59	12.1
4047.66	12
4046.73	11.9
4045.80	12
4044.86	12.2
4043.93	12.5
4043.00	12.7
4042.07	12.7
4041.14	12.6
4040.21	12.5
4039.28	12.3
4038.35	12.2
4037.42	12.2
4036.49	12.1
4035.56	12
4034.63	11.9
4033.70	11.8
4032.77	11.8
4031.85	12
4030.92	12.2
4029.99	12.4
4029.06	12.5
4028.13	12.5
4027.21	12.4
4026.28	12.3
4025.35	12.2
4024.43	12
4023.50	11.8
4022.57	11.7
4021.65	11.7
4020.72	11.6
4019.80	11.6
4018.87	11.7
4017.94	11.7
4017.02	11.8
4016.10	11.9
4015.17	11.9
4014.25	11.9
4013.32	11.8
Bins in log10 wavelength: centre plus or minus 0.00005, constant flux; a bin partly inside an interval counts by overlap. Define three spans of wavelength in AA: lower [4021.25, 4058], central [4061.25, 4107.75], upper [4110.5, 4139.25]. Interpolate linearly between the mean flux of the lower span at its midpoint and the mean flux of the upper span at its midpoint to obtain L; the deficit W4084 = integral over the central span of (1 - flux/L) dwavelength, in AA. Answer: 3.7 AA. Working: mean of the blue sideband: 12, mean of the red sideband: 10.7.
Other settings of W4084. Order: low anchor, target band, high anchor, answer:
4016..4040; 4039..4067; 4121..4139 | -0.02 AA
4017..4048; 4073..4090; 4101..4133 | 0.65 AA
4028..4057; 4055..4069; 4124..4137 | 0.46 AA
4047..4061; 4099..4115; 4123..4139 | 2.18 AA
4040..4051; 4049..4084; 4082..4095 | 0.64 AA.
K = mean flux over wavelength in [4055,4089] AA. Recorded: 11.1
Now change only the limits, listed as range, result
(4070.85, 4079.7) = 10.7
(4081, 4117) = 9.97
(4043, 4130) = 10.8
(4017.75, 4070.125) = 11.9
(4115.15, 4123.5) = 10.8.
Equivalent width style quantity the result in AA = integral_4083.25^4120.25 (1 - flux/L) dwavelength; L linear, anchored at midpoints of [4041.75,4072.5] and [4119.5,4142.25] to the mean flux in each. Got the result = 4.2 AA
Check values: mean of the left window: 11.7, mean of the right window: 10.9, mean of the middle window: 9.97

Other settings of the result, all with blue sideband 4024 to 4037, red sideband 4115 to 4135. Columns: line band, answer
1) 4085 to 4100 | 1.8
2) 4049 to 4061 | 0.3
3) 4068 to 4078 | 0.4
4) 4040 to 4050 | -0.3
